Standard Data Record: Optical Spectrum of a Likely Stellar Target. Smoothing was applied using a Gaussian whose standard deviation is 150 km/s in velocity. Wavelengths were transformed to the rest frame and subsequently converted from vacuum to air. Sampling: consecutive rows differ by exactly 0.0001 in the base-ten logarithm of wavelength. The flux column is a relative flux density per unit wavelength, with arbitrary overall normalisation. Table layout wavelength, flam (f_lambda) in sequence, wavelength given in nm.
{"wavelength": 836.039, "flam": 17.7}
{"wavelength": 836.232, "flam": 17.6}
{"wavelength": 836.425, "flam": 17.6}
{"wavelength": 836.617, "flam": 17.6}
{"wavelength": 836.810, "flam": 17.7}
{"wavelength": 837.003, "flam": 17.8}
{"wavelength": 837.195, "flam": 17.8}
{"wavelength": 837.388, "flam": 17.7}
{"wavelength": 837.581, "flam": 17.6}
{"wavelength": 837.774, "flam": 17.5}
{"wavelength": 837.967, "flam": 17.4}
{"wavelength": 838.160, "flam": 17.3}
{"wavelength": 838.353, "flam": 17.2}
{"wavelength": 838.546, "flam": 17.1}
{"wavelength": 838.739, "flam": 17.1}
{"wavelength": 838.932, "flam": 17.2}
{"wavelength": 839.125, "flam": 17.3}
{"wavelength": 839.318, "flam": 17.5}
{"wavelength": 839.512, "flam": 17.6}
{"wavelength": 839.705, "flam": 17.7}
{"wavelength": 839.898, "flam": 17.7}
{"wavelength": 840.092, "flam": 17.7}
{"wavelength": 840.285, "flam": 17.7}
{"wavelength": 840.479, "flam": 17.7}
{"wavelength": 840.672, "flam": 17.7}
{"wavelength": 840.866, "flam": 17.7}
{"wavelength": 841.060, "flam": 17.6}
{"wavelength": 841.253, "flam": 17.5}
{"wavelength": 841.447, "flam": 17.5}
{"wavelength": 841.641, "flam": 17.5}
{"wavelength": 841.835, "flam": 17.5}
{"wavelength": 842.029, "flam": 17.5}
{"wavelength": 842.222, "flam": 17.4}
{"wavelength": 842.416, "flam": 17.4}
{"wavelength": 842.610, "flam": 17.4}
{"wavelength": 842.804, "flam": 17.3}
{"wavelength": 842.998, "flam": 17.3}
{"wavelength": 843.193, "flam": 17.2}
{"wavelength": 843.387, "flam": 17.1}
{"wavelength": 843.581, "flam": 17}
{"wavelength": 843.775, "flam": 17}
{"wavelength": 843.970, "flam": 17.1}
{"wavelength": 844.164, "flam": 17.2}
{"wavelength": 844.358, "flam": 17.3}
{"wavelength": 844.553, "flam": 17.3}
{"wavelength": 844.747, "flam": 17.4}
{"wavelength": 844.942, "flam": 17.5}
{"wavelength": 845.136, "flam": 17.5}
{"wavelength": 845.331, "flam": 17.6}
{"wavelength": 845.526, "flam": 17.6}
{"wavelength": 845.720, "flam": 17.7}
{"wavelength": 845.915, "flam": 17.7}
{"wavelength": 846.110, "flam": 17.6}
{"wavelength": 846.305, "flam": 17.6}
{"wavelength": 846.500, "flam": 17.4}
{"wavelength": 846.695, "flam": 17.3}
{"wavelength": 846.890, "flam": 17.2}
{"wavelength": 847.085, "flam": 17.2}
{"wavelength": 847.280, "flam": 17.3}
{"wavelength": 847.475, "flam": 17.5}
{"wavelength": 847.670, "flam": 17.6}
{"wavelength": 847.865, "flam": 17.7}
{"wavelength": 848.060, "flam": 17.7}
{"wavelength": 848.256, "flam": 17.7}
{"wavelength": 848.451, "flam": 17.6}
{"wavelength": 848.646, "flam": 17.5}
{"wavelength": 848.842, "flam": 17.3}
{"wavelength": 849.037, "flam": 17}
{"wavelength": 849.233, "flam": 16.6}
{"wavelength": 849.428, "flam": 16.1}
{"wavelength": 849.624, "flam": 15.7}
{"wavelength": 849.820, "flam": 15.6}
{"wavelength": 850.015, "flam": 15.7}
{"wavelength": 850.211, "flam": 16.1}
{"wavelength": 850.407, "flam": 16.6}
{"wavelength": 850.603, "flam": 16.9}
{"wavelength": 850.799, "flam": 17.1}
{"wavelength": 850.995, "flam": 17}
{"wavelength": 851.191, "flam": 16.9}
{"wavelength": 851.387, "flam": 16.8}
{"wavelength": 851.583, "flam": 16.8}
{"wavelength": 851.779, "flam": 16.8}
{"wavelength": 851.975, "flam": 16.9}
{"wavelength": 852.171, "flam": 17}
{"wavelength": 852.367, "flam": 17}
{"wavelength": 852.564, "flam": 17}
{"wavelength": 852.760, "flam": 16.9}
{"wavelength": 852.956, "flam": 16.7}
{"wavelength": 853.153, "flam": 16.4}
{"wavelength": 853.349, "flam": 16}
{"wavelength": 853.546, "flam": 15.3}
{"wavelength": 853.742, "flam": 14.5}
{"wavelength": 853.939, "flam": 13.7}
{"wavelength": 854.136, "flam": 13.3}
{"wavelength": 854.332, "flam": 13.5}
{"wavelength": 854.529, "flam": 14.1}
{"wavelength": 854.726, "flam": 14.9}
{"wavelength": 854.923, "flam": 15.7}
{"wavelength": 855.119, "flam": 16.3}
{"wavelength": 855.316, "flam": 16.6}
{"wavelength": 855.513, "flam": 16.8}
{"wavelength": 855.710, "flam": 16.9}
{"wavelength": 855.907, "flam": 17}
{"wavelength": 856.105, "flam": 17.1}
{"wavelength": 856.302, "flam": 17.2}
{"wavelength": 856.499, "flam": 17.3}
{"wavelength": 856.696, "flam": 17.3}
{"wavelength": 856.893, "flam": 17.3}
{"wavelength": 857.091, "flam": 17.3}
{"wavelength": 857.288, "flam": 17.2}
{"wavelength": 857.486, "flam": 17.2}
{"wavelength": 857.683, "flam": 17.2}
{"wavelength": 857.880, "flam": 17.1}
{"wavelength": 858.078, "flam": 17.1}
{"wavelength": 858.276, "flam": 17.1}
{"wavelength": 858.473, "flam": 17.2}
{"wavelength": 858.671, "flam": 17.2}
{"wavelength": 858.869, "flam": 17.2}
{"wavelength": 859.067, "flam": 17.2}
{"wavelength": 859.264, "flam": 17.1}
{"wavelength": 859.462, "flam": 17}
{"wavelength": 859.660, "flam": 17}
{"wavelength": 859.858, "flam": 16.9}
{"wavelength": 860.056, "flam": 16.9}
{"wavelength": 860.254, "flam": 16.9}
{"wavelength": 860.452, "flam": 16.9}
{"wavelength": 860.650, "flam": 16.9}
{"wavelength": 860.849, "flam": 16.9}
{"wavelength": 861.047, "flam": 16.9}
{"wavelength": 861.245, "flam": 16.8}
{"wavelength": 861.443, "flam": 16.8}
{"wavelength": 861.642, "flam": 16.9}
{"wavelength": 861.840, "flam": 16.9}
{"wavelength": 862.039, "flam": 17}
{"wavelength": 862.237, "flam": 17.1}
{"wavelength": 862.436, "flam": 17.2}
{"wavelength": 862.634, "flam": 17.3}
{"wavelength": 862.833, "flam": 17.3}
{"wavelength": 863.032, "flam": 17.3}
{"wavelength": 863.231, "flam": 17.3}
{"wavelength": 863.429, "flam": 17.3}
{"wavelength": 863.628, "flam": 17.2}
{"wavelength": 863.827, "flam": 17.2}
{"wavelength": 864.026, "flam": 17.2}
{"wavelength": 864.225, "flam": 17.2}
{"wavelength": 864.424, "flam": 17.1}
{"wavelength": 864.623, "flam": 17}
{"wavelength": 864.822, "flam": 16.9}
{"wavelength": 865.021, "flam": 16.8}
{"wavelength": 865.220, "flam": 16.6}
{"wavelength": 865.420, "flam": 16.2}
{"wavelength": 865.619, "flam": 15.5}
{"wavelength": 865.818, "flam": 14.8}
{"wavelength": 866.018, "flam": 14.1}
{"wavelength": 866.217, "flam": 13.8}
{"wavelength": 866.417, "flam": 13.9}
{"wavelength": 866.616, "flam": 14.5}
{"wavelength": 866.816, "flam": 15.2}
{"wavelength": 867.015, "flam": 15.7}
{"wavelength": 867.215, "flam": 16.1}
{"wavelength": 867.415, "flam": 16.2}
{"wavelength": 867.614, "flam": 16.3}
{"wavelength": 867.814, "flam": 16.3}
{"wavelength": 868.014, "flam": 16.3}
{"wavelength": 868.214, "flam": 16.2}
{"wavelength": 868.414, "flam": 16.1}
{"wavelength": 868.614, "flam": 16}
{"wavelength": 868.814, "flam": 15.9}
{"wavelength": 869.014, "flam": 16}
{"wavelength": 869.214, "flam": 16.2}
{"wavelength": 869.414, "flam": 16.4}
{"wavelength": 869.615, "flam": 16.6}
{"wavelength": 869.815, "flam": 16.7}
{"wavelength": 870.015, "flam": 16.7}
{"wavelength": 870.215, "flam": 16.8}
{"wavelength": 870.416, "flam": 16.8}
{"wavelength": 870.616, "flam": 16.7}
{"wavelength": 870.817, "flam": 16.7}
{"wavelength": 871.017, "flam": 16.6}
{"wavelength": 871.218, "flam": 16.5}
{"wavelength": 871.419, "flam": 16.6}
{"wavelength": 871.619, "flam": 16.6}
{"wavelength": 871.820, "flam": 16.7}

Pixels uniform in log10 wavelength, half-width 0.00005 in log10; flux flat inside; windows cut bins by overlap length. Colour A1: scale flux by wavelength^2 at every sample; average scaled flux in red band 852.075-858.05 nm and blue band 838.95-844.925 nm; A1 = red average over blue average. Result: 0.96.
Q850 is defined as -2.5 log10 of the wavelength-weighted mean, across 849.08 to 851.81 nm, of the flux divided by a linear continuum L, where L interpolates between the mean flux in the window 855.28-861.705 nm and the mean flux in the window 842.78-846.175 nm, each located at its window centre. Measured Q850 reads 0.05 mag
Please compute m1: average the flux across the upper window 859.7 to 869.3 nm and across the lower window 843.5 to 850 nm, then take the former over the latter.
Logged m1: 1.0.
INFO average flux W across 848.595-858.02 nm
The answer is 16.4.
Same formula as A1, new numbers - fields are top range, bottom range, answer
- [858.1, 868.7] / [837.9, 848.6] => 0.99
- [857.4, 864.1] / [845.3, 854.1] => 1.04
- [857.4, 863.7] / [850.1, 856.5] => 1.07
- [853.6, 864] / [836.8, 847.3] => 1.00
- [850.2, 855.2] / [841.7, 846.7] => 0.94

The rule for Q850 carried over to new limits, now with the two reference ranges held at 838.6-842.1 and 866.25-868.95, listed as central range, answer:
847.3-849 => -0.03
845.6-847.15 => -0.02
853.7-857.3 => 0.03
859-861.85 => -0.05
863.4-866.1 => -0.04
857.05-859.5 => -0.05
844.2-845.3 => -0.01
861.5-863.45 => -0.07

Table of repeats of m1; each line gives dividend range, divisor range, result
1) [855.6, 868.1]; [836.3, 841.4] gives 0.95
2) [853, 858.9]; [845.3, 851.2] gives 0.95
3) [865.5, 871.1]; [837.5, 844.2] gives 0.91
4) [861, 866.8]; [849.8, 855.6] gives 1.03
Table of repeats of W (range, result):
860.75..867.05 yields 16.4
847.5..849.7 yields 17.2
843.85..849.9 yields 17.3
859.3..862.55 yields 16.9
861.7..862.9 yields 17.1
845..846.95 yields 17.5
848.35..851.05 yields 16.6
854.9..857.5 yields 17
